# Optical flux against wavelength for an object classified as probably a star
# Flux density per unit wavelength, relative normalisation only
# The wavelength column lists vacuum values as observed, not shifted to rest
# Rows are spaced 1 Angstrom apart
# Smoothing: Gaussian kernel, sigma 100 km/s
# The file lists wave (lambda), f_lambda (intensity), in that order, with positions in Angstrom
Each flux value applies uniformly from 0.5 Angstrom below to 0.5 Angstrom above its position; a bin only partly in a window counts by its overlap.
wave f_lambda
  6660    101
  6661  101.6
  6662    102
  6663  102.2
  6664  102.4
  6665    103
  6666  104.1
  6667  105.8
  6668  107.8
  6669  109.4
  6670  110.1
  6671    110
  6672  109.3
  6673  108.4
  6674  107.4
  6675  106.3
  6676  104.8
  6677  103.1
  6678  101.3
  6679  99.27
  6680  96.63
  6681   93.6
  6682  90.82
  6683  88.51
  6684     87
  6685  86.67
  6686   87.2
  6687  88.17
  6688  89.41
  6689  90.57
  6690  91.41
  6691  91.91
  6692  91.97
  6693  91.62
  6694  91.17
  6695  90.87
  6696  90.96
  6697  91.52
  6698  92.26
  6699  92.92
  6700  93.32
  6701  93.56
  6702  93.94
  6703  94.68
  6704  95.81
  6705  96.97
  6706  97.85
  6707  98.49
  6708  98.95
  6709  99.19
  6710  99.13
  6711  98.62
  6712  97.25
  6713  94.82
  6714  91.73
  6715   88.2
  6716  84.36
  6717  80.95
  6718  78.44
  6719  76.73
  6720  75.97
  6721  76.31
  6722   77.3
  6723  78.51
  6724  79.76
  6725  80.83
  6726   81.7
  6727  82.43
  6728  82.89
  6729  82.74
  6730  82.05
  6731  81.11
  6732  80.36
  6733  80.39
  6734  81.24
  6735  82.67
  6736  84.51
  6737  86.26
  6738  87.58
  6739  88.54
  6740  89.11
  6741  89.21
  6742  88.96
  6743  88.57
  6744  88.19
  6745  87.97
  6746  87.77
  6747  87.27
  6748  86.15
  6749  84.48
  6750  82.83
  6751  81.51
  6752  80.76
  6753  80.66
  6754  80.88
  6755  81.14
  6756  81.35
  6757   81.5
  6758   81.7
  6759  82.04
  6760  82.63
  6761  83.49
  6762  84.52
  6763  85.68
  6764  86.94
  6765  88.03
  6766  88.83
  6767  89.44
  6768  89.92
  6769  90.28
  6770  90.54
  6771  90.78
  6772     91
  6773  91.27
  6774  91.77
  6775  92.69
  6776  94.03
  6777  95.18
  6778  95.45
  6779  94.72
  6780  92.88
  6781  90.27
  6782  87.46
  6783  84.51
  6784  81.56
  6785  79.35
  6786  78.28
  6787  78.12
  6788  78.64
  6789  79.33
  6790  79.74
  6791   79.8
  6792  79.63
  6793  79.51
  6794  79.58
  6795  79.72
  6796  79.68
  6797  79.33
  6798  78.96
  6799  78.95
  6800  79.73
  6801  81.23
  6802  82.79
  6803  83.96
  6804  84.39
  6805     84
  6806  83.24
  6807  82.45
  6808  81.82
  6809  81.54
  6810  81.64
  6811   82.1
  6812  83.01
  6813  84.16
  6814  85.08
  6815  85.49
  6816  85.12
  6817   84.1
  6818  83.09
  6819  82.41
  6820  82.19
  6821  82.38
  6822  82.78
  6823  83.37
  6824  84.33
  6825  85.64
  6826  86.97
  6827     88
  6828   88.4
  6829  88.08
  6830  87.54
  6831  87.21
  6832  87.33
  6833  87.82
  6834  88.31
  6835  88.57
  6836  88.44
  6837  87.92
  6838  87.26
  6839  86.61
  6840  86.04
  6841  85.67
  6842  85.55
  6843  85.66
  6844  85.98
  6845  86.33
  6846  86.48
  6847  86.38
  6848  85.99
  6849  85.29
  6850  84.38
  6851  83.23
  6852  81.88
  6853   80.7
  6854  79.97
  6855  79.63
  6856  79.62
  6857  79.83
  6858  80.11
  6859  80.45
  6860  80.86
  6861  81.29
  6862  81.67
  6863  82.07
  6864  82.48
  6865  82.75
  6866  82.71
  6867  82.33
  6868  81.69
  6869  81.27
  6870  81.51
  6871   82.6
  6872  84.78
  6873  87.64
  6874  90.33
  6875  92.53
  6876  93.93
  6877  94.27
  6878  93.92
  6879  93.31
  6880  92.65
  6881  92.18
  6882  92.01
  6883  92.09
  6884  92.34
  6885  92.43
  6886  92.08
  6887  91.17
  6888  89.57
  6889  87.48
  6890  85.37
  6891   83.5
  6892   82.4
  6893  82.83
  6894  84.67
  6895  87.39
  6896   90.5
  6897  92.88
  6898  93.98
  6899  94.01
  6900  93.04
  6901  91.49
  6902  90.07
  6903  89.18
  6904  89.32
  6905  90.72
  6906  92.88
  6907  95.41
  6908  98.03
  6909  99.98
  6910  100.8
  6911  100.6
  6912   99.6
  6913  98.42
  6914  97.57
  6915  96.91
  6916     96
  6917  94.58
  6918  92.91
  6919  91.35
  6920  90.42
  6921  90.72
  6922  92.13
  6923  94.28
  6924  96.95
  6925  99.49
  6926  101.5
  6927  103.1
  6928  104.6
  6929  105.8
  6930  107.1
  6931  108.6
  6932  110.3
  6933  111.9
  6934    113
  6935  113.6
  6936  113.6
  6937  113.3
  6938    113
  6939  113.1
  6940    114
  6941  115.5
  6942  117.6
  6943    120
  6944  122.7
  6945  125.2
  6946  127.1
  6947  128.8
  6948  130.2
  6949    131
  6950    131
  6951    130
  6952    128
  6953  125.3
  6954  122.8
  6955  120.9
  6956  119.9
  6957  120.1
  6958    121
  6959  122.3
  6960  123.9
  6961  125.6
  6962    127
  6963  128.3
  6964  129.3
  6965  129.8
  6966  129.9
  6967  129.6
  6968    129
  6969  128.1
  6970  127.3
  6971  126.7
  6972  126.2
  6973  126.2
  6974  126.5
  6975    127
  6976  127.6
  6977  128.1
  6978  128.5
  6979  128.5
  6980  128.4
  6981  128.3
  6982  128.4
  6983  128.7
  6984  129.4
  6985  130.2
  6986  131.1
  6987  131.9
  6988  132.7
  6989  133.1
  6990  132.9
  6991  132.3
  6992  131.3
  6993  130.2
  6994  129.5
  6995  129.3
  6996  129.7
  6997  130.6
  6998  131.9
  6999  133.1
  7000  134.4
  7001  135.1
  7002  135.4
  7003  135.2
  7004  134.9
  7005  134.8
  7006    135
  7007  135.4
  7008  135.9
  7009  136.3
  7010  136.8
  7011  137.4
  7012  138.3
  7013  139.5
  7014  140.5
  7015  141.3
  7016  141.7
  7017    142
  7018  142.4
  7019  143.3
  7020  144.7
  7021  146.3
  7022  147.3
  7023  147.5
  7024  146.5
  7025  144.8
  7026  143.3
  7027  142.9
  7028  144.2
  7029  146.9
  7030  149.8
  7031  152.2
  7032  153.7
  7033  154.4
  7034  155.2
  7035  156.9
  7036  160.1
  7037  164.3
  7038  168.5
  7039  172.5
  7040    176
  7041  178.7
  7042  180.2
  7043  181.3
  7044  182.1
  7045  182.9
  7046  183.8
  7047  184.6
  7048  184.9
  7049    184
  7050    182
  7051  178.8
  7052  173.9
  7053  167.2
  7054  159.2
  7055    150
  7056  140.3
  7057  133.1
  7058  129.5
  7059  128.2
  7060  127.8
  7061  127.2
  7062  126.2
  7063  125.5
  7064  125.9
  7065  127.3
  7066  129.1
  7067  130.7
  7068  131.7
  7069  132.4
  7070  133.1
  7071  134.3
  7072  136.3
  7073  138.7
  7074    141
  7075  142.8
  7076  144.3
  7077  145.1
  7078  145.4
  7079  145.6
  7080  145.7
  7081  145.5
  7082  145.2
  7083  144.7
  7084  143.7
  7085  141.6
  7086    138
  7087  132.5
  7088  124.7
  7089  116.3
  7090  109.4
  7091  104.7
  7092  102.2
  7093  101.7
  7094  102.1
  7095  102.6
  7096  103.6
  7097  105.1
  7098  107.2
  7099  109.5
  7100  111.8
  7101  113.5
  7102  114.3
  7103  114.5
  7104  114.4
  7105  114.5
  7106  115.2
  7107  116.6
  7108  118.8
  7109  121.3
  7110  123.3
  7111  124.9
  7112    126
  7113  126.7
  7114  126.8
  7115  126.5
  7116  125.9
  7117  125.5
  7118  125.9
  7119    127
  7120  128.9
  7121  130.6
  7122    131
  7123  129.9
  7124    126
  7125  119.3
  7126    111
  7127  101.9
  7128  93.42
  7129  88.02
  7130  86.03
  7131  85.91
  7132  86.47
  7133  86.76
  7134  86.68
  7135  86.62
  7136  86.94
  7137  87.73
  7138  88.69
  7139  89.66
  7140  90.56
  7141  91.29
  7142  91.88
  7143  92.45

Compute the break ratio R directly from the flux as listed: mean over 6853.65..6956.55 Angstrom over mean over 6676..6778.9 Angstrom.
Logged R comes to 1.11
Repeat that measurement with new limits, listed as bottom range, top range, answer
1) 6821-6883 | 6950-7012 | 1.51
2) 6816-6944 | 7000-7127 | 1.51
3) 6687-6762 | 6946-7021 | 1.51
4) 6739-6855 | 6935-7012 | 1.50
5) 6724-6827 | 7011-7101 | 1.70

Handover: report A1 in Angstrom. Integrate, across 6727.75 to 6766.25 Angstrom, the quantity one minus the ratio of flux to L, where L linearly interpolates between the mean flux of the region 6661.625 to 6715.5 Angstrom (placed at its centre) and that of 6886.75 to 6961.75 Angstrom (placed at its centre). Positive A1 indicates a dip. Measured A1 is 5.7 Angstrom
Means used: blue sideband 97.1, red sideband 105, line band 84.4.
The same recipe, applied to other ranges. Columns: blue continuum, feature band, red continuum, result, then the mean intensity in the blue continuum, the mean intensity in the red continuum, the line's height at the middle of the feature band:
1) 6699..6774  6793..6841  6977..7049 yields 9.1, 86.7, 145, 104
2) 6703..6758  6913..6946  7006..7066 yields 5.9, 85.9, 152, 129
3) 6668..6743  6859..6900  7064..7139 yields 6.3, 91.1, 119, 104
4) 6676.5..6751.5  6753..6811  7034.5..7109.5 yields 8.1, 88.6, 139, 98.3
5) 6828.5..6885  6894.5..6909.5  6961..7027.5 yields 1.3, 85.9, 134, 102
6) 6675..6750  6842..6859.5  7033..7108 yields 4.1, 89.1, 140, 109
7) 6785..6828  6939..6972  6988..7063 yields 0.5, 82.1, 148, 127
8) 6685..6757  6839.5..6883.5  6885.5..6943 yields 4.6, 87.3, 98.1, 95.2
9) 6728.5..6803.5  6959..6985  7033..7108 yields -1.2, 84.8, 140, 122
